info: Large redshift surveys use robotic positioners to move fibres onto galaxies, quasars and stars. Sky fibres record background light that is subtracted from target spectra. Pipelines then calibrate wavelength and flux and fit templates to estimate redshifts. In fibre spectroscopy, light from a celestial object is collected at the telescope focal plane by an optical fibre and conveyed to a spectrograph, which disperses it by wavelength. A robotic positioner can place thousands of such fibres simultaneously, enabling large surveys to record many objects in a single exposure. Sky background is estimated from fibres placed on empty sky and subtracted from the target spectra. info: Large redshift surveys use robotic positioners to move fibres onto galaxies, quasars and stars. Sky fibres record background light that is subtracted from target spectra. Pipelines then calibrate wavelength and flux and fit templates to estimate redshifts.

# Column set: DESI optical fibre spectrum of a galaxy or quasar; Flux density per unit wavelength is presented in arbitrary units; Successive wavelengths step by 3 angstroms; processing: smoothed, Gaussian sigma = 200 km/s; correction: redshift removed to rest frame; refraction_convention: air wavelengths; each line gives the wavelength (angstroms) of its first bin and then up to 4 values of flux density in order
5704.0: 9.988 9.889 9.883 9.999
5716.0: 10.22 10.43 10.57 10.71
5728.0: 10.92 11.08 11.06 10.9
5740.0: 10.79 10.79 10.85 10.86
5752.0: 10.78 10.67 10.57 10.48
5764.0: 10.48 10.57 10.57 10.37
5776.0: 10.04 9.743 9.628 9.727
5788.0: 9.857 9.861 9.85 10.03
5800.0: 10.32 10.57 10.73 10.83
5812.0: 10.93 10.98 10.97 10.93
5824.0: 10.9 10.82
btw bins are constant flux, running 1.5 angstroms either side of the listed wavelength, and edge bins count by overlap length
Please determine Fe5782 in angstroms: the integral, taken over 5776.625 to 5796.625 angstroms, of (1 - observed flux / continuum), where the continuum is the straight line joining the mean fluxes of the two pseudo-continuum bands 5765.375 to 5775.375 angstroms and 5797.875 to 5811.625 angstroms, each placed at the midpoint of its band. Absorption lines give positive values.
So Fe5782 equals 1.39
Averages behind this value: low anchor 10.5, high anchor 10.6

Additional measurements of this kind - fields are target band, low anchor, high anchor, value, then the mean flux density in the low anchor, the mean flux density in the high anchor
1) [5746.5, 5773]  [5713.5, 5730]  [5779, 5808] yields -0.84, 10.6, 10.1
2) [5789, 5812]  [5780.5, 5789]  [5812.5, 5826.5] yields -0.14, 9.73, 10.9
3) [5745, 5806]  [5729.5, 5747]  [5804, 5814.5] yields 3.22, 10.9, 10.8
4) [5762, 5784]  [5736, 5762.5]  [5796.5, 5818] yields 1.07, 10.7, 10.7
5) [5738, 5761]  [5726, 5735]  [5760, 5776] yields -0.05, 11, 10.5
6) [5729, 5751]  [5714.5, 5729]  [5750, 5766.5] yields -0.67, 10.6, 10.6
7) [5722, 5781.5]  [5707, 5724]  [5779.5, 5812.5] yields -2.52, 10.2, 10.2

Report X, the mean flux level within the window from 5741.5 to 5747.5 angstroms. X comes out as 10.8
